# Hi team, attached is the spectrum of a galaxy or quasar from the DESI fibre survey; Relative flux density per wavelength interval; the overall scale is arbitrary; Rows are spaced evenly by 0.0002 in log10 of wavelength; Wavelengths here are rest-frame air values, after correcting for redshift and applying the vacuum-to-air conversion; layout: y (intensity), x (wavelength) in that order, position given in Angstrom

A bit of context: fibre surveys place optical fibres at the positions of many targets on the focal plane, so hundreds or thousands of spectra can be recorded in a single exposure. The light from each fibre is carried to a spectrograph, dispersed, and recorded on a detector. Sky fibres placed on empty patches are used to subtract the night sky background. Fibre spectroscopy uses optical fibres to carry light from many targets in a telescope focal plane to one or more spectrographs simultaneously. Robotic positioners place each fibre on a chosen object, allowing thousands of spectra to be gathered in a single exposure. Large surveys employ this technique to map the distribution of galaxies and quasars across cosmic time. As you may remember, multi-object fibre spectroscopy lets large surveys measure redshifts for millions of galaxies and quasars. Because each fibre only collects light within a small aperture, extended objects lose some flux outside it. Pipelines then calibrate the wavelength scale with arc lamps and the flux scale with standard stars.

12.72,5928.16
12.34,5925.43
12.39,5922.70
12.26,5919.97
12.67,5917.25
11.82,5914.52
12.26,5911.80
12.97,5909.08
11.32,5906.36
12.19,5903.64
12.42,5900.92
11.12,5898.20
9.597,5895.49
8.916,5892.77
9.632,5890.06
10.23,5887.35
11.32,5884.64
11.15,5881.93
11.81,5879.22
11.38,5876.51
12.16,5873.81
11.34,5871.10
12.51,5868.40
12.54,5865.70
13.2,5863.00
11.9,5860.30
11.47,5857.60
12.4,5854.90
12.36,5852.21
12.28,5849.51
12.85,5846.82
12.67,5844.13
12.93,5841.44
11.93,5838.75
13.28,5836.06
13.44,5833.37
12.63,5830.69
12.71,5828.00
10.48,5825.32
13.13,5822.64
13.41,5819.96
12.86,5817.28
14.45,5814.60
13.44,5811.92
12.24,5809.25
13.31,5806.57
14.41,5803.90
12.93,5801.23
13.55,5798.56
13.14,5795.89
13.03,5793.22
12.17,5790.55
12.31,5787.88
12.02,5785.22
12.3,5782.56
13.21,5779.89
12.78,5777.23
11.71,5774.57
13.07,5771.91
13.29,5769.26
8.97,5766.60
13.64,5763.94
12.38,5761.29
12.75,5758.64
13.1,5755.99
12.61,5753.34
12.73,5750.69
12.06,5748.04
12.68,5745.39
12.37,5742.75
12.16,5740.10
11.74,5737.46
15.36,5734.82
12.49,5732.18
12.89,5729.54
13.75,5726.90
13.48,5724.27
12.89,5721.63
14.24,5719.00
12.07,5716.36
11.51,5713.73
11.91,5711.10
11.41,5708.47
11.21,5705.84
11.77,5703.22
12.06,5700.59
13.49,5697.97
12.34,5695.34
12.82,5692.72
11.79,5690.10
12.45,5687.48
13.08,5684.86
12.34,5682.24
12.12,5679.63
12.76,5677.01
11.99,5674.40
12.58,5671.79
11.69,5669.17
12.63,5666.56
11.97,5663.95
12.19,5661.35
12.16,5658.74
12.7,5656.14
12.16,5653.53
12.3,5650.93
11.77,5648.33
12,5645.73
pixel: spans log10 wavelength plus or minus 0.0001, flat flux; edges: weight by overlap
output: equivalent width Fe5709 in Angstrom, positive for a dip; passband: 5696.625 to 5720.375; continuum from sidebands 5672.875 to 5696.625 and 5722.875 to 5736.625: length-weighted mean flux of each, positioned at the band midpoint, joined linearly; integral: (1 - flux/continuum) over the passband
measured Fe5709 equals 1.49 Angstrom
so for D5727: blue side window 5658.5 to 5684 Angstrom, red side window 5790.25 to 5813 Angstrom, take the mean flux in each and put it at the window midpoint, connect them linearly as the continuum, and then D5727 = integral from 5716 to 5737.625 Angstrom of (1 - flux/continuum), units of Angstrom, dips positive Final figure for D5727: -1.2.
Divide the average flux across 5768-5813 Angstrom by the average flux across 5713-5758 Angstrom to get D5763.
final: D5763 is 1.00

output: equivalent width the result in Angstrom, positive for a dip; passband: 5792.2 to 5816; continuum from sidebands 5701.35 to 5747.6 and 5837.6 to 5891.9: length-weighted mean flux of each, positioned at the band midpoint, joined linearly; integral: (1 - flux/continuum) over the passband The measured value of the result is -2.38 Angstrom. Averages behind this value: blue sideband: 12.6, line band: 13.4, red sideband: 11.9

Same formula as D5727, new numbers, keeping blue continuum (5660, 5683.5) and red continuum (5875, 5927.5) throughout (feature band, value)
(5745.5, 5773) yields -1.16 Angstrom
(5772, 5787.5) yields -0.73 Angstrom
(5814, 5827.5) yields -1.17 Angstrom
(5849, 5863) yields -0.65 Angstrom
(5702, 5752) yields -2.07 Angstrom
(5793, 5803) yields -1.19 Angstrom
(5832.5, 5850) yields -1.63 Angstrom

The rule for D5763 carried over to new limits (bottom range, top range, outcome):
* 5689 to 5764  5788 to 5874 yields 1.01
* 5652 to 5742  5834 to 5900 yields 0.94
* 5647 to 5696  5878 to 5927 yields 0.93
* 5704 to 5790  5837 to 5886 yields 0.97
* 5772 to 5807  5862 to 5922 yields 0.90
